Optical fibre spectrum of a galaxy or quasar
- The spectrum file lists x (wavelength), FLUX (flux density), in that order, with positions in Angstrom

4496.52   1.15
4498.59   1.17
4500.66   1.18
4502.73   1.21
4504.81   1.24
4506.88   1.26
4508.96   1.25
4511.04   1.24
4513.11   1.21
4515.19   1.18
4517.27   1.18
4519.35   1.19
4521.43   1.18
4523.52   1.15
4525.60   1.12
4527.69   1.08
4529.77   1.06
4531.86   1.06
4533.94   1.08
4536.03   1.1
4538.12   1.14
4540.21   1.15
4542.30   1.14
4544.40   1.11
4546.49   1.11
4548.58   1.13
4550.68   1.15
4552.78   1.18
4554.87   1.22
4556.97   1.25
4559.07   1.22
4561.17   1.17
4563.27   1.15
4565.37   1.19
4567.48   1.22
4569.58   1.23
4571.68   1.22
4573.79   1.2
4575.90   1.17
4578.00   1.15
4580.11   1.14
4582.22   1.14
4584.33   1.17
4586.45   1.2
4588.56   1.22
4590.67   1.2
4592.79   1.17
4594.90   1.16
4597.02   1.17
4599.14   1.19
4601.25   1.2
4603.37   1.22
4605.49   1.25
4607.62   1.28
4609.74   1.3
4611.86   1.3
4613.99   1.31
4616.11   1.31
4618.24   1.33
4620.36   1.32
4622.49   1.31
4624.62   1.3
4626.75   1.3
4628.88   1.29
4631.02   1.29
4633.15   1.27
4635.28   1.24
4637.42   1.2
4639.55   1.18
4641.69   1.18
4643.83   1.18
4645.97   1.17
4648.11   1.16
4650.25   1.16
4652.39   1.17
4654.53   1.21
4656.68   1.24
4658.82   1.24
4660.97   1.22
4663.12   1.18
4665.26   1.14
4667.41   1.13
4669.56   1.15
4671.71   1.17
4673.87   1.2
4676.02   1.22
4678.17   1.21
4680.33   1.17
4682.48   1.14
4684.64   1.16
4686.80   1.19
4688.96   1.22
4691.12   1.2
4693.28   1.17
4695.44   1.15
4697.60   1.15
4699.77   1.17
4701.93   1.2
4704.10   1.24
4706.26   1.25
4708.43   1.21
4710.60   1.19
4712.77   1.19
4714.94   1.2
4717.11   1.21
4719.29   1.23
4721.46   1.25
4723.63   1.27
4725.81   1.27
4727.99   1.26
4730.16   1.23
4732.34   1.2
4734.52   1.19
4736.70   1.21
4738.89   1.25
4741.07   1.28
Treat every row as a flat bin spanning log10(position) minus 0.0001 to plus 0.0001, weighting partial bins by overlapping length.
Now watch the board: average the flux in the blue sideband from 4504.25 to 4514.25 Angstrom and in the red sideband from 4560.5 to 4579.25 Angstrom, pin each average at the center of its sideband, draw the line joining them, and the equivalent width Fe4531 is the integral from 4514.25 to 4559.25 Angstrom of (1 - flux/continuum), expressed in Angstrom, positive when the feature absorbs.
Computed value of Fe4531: 2.72 Angstrom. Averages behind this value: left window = 1.24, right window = 1.19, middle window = 1.14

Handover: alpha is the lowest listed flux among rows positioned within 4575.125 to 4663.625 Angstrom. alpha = 1.14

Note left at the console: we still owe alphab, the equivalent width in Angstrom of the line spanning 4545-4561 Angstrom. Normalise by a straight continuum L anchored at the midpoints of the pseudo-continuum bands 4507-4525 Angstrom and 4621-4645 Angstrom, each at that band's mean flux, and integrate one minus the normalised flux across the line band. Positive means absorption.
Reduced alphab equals 0.5 Angstrom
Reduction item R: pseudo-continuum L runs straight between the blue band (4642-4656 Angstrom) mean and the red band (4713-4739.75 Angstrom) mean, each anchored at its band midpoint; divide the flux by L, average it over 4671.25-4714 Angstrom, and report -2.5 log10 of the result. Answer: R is 0.015 mag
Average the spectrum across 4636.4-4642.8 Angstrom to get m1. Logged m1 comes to 1.19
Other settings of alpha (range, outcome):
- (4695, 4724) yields 1.15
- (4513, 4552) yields 1.06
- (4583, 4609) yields 1.16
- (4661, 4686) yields 1.13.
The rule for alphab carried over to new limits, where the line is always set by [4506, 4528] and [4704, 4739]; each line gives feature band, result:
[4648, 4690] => 1.1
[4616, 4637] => -1.5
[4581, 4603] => 0.3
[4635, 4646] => 0.2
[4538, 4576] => 0.6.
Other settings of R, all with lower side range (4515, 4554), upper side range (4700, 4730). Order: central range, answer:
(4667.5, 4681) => 0.02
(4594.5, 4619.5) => -0.08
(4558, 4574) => -0.05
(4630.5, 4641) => -0.04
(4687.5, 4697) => 0.03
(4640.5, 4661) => 0.00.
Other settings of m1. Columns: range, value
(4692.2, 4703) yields 1.17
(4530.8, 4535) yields 1.07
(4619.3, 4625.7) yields 1.31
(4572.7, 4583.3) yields 1.16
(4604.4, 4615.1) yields 1.29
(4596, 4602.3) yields 1.19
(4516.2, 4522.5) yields 1.18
